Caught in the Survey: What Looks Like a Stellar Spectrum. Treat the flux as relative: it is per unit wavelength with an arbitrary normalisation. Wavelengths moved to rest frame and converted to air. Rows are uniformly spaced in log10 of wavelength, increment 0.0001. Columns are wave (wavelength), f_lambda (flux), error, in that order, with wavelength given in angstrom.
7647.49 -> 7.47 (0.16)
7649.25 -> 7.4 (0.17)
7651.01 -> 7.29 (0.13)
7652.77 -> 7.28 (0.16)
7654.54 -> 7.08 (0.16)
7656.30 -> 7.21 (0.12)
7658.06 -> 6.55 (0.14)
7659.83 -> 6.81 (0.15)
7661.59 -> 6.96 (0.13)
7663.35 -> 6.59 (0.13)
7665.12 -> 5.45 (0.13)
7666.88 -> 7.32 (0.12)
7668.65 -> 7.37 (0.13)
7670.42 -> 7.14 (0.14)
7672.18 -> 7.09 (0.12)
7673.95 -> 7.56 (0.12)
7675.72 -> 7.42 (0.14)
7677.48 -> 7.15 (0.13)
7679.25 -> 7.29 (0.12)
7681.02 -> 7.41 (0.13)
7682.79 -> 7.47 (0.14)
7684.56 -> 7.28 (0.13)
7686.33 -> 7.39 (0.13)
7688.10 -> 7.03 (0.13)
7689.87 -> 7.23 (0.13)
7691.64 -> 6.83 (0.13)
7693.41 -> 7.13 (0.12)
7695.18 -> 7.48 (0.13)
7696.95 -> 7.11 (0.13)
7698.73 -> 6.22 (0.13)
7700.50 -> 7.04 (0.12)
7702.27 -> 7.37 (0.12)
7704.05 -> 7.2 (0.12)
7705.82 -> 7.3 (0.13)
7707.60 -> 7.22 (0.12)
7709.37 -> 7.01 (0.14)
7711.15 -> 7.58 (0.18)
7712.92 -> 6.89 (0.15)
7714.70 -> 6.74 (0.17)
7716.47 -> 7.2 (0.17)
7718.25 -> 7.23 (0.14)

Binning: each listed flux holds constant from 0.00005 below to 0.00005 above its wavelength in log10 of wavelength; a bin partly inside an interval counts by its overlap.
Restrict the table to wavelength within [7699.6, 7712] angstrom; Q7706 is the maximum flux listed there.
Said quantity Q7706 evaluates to 7.58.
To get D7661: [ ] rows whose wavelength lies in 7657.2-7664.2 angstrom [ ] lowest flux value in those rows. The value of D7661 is 6.55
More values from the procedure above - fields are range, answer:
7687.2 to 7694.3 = 6.83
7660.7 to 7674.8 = 5.45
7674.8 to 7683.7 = 7.15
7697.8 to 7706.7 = 6.22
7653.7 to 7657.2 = 7.08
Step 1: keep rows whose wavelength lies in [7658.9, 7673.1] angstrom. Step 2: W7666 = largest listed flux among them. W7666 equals 7.37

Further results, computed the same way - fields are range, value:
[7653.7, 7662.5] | 7.21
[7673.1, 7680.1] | 7.56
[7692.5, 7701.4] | 7.48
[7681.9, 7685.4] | 7.47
